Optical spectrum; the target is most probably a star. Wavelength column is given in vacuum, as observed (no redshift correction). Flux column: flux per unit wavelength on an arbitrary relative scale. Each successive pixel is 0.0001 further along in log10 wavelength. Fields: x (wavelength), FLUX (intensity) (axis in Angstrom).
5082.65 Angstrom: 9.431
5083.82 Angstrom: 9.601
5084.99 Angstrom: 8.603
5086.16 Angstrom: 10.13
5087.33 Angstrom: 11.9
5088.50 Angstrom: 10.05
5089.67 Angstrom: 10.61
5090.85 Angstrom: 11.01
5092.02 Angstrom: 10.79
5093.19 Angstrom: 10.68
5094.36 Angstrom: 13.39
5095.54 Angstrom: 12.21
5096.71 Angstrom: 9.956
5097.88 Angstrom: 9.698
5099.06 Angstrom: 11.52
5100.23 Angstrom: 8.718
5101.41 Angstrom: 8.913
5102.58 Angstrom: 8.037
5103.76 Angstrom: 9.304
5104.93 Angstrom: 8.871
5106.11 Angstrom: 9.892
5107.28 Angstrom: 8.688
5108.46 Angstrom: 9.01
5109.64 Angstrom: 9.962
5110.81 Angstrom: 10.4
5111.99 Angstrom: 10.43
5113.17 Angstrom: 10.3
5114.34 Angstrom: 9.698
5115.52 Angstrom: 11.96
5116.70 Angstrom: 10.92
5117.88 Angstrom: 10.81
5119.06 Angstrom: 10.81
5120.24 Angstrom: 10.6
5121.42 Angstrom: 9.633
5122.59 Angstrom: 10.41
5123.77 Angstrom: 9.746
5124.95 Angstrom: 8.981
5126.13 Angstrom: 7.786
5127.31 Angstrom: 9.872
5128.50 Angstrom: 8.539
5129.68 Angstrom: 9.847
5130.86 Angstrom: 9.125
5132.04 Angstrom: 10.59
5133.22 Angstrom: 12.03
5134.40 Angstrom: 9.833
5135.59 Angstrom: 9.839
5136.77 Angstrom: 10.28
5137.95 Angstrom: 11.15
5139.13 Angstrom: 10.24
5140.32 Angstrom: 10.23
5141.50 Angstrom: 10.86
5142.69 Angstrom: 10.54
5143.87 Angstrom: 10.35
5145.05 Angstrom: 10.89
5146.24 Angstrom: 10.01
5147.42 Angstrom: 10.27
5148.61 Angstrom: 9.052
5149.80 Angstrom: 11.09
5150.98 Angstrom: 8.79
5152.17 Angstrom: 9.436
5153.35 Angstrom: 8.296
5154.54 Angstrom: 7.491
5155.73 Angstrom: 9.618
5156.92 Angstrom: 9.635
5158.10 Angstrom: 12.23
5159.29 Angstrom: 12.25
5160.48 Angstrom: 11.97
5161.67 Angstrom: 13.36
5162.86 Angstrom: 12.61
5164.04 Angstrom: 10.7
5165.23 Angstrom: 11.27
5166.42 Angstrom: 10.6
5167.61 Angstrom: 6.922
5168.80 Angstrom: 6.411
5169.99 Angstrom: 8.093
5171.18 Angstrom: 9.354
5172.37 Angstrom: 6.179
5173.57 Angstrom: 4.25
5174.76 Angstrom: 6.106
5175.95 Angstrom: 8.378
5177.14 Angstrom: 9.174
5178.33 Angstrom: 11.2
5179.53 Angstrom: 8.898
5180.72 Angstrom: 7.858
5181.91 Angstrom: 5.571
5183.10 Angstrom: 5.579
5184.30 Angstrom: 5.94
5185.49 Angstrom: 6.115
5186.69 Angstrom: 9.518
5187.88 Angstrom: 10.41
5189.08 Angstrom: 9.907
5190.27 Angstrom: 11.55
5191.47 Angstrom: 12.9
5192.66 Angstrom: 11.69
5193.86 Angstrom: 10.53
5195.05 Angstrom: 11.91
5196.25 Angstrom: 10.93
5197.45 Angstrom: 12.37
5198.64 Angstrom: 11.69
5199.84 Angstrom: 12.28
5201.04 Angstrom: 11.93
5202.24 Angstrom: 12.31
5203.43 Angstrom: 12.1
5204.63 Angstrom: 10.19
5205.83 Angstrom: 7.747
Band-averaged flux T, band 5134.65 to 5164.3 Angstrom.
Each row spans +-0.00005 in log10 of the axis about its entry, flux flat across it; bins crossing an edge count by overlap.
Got 10.4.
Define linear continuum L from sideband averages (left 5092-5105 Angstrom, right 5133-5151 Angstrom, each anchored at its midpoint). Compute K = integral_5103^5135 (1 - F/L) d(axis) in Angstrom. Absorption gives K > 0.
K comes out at 1.1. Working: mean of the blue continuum 10.2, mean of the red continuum 10.4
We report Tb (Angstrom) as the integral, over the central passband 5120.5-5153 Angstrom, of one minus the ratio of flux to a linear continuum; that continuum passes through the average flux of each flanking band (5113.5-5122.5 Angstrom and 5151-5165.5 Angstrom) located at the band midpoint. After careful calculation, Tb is 2.0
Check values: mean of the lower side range 10.6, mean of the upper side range 10.7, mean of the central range 9.97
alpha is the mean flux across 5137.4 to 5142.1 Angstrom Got 10.6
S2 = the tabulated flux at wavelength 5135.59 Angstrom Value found 9.839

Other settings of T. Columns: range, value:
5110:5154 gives 10.1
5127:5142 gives 10.2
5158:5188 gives 8.8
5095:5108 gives 9.6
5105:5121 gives 10.2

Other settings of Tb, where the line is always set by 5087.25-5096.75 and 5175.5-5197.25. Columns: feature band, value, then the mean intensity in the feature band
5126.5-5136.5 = 0.50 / 9.92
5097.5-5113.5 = 2.06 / 9.53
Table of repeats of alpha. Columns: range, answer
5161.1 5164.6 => 12.3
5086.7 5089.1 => 11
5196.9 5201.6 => 12.1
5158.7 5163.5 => 12.5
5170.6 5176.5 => 6.83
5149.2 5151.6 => 9.92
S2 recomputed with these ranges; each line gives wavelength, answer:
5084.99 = 8.603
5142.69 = 10.54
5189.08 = 9.907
